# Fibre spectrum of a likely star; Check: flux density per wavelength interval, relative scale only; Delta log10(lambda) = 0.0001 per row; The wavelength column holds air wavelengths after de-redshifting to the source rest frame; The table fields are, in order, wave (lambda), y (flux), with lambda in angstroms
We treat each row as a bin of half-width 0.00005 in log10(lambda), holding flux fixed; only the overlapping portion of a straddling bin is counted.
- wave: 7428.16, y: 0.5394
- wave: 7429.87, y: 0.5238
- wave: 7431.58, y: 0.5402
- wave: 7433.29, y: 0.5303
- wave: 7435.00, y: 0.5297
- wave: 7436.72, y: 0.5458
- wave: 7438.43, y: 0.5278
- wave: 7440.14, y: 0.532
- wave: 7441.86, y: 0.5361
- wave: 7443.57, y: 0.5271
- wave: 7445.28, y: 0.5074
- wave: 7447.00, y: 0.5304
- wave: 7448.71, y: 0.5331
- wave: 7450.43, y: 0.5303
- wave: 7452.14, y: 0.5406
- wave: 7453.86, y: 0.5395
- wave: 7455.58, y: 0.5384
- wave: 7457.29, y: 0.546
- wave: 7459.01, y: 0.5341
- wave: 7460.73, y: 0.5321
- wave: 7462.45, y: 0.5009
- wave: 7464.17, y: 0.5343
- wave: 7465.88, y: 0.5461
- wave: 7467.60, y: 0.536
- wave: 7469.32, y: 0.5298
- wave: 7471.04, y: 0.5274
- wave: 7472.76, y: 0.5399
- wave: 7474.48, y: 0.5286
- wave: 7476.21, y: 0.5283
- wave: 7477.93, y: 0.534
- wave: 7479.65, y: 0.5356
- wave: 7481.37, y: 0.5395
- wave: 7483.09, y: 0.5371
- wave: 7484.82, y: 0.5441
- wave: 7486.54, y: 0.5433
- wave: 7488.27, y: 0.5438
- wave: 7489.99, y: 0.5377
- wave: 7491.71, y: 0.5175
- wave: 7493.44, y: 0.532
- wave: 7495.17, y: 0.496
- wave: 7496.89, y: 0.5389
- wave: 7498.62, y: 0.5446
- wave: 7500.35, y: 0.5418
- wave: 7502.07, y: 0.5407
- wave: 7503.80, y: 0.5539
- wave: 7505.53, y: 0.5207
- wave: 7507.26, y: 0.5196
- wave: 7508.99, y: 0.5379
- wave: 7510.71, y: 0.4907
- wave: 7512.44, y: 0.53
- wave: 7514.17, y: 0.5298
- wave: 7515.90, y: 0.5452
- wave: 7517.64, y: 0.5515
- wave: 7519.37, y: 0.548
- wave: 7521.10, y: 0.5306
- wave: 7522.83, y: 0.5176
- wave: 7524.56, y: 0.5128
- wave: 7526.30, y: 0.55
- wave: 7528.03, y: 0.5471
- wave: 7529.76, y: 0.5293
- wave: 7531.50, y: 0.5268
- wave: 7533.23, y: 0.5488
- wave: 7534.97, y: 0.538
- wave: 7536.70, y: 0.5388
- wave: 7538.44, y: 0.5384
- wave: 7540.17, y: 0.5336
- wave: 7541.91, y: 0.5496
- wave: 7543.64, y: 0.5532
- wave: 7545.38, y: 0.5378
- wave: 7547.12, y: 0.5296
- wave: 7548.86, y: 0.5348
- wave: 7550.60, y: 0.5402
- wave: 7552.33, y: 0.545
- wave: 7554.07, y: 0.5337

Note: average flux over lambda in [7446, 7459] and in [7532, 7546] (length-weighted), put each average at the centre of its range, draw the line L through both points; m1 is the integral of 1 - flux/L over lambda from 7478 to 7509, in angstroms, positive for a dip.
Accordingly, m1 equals 0.3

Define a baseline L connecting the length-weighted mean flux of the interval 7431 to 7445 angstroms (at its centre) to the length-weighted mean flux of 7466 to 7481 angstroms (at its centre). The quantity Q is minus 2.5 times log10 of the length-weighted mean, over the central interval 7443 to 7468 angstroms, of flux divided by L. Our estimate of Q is 0.00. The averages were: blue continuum 0.532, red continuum 0.533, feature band 0.532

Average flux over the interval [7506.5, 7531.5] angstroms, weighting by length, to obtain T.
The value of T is 0.531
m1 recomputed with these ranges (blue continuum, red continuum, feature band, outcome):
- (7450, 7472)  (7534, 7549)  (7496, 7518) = 0.1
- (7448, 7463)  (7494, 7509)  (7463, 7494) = -0.1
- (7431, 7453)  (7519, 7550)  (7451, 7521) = 0.0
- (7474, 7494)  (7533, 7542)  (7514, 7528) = 0.0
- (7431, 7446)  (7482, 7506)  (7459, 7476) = 0.1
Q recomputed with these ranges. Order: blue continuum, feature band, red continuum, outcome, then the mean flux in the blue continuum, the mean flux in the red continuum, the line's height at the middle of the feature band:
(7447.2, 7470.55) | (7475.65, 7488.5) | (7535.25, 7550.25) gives -0.006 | 0.534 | 0.539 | 0.535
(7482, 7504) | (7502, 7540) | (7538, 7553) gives 0.009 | 0.536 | 0.541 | 0.538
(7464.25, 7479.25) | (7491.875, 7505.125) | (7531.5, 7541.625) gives 0.005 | 0.534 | 0.539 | 0.536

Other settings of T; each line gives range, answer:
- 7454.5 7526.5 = 0.533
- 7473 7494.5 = 0.535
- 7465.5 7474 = 0.535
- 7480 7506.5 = 0.535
